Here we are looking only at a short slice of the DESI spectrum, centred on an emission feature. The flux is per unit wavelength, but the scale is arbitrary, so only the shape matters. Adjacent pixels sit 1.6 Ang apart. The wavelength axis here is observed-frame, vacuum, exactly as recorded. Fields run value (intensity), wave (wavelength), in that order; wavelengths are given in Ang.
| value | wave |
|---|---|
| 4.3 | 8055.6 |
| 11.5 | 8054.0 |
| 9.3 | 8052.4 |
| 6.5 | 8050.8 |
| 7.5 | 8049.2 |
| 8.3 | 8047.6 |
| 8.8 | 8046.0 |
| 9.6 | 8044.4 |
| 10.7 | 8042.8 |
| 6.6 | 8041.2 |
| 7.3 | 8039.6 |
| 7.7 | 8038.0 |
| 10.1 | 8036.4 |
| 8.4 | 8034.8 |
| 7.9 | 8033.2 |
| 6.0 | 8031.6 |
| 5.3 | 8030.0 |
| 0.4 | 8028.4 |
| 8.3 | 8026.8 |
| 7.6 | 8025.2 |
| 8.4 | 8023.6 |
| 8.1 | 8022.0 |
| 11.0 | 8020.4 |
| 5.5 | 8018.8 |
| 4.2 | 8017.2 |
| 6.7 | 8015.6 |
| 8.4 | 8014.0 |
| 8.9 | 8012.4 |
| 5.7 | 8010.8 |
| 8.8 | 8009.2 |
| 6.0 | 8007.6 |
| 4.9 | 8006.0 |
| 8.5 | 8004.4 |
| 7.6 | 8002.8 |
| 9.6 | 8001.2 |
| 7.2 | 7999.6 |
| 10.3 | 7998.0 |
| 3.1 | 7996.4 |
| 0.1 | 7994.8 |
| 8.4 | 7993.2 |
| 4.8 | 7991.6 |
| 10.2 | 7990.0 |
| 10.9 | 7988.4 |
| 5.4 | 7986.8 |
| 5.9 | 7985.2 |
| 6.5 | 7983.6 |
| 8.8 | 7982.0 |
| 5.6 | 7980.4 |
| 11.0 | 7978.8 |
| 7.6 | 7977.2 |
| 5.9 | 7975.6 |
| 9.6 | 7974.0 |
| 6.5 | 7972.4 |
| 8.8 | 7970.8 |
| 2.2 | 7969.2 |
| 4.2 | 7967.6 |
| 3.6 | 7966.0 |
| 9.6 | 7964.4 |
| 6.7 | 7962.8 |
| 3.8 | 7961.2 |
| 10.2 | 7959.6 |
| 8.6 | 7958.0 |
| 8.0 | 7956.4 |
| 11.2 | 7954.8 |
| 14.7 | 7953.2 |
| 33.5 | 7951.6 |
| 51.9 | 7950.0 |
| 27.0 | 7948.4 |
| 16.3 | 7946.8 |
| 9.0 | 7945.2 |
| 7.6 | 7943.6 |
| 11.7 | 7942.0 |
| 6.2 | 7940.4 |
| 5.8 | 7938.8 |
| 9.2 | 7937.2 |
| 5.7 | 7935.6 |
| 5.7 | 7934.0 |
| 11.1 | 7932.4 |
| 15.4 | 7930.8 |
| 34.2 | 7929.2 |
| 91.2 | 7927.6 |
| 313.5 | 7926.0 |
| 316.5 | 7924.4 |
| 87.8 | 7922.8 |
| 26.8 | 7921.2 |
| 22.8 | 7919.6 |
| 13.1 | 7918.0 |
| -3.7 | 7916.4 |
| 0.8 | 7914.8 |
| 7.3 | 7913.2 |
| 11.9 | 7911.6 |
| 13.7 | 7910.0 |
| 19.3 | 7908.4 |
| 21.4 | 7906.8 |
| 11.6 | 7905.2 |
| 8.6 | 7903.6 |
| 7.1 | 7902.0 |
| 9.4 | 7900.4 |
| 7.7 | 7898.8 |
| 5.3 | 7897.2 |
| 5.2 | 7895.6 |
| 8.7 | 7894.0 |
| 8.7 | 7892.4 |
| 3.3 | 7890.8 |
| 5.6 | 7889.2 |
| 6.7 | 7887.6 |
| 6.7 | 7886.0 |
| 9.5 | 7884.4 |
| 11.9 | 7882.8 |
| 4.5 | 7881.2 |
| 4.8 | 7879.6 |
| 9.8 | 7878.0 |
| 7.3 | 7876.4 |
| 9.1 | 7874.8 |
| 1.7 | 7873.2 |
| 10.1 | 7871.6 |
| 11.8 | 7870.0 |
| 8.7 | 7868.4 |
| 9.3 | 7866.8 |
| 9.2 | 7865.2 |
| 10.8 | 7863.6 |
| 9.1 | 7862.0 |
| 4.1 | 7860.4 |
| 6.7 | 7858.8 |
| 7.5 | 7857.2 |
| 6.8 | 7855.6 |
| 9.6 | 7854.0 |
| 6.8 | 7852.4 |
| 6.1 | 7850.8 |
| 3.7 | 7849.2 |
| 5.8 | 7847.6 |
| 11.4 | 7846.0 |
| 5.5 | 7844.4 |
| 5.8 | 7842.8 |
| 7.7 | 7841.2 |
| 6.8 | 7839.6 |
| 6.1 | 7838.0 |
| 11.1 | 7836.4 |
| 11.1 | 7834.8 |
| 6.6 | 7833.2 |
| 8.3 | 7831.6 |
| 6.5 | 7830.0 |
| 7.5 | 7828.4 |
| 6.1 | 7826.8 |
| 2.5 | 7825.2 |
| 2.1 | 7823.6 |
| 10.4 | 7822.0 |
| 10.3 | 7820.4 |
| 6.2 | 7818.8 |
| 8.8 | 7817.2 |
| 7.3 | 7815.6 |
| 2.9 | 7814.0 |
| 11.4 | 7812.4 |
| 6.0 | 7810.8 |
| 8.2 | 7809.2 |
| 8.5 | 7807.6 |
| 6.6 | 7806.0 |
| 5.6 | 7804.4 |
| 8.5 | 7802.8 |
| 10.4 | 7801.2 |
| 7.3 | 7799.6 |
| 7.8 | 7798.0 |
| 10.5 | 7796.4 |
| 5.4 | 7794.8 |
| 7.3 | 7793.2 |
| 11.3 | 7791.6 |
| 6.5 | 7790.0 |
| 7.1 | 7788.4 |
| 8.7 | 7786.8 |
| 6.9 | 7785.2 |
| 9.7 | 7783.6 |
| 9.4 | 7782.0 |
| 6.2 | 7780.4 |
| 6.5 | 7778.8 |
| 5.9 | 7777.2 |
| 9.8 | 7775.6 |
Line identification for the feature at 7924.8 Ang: H-alpha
